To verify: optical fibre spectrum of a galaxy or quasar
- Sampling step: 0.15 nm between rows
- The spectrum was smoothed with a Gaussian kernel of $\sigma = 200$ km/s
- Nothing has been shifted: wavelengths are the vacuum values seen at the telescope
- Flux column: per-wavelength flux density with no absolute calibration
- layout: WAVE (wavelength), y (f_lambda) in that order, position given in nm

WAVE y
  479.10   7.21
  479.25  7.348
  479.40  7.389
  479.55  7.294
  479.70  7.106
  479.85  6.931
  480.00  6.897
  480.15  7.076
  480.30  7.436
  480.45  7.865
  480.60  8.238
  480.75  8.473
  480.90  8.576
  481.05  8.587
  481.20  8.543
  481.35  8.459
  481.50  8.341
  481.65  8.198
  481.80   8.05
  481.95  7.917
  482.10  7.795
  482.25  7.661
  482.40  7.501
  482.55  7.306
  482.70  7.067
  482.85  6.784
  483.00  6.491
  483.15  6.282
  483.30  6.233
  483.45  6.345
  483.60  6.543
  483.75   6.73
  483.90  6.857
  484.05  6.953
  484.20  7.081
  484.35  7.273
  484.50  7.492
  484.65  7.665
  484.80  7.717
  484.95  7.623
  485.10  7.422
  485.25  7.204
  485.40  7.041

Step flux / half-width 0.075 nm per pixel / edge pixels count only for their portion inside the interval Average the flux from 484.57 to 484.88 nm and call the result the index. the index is 7.69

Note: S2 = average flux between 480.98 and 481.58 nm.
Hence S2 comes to 8.48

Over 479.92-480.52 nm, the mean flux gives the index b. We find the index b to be 7.31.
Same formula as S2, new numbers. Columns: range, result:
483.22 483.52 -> 6.29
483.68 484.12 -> 6.85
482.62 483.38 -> 6.57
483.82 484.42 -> 7.04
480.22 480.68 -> 7.84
